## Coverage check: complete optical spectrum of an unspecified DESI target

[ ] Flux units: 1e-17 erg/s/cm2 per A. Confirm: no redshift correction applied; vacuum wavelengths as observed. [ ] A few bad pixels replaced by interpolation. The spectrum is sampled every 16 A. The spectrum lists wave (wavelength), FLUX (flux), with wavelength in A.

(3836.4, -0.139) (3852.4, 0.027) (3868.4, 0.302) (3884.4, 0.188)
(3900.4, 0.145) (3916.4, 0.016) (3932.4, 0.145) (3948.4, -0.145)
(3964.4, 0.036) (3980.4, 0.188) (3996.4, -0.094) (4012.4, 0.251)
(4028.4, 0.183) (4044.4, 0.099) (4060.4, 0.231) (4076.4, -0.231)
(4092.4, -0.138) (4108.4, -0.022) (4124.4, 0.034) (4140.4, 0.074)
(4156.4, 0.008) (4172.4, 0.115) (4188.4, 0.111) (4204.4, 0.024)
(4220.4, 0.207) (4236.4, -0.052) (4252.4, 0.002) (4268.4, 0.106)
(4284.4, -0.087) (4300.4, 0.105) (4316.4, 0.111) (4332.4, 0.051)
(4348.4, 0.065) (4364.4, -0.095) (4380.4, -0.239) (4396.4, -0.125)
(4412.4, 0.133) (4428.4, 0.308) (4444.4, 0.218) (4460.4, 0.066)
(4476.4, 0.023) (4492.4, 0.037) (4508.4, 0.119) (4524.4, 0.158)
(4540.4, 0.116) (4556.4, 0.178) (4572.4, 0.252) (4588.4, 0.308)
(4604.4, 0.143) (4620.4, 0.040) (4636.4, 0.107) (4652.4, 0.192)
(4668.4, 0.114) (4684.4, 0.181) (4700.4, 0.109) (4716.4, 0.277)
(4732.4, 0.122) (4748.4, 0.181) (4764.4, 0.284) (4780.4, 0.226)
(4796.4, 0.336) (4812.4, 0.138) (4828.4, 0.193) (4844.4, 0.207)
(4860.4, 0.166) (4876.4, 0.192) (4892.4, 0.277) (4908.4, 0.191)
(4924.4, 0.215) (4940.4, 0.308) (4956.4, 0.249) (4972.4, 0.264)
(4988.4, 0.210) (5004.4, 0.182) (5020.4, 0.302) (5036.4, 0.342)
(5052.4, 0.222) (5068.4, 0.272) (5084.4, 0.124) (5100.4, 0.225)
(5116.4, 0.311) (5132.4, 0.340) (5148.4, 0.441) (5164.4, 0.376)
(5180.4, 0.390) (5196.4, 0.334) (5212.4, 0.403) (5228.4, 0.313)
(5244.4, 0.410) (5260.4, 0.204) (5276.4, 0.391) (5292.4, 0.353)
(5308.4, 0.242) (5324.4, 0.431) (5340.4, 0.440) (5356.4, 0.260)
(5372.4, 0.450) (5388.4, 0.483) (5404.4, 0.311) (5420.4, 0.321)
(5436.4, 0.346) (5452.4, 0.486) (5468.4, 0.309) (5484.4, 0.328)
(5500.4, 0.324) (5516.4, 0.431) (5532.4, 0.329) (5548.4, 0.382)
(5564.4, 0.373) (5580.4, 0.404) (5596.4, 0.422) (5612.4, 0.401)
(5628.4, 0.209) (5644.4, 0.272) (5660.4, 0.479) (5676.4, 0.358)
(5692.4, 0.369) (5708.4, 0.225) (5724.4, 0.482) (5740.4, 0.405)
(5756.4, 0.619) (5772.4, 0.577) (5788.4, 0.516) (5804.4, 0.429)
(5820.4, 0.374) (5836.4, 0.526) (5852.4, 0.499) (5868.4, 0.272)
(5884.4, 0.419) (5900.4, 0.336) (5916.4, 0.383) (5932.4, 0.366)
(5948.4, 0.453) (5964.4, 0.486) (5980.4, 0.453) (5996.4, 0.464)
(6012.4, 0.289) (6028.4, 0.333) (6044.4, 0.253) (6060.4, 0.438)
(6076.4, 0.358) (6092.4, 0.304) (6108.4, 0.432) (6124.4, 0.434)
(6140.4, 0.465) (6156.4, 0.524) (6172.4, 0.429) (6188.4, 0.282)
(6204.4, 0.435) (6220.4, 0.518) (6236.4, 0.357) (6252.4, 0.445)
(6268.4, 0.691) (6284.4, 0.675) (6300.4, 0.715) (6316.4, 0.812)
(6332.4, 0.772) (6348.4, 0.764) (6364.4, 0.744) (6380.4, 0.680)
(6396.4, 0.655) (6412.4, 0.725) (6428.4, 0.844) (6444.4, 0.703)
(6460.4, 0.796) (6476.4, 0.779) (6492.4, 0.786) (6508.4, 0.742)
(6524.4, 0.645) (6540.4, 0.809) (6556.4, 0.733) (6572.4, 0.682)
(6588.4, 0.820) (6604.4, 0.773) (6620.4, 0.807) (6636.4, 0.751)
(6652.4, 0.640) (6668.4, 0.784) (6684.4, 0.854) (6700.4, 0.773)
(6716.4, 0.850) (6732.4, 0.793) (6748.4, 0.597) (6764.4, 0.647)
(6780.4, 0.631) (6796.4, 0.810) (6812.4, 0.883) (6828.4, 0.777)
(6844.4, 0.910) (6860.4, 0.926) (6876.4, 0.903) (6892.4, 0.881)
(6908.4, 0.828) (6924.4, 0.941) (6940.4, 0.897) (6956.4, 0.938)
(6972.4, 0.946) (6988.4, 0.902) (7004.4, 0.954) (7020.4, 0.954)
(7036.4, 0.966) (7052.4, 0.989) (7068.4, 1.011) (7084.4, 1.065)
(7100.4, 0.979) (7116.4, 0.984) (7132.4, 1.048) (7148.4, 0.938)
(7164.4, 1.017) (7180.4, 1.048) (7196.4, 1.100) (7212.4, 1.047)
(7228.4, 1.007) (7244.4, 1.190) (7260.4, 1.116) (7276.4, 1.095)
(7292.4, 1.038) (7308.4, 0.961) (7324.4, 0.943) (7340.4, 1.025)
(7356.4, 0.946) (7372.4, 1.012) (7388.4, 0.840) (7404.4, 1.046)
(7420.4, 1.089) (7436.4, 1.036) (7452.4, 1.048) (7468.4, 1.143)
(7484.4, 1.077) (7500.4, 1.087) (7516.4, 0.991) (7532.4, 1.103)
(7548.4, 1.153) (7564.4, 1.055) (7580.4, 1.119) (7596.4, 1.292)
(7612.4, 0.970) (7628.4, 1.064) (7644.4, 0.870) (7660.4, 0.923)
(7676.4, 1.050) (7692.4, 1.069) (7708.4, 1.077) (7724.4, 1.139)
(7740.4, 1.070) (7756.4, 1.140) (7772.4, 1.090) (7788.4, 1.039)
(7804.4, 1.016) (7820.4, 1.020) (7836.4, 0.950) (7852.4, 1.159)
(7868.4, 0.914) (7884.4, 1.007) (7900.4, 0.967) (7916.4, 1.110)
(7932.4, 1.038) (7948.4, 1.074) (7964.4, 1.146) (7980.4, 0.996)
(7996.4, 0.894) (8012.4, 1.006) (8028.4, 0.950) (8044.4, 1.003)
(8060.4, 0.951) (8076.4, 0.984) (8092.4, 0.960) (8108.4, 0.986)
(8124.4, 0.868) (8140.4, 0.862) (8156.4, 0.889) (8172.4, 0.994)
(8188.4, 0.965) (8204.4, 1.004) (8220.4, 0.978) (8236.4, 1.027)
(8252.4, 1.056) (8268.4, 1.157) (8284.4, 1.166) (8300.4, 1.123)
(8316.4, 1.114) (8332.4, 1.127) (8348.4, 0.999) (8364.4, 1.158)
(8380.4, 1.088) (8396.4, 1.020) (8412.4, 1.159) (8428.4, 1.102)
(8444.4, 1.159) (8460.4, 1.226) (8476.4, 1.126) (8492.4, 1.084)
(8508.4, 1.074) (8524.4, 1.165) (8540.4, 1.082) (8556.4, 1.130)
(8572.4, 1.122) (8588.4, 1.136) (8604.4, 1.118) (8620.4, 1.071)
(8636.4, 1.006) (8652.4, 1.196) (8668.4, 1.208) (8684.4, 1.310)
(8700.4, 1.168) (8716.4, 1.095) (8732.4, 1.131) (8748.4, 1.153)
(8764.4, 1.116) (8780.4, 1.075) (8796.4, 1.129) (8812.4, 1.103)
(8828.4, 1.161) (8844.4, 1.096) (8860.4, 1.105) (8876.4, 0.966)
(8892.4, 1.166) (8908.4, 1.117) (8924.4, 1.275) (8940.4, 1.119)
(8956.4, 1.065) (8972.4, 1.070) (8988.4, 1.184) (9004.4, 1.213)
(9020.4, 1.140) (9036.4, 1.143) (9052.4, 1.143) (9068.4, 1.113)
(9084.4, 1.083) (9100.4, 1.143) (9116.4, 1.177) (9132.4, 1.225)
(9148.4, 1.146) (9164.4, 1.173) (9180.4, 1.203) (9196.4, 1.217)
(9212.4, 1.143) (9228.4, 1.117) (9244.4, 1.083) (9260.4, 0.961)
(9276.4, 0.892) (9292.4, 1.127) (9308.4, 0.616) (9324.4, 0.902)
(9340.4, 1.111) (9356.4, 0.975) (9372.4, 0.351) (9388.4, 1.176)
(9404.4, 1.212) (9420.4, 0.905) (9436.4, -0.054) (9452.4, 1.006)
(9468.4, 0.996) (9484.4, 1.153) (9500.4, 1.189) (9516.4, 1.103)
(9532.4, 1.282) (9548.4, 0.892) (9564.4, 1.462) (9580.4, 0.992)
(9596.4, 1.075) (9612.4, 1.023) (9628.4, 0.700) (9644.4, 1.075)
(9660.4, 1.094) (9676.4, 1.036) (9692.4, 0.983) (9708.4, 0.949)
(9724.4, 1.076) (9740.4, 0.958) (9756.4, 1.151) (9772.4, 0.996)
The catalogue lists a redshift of 0.57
